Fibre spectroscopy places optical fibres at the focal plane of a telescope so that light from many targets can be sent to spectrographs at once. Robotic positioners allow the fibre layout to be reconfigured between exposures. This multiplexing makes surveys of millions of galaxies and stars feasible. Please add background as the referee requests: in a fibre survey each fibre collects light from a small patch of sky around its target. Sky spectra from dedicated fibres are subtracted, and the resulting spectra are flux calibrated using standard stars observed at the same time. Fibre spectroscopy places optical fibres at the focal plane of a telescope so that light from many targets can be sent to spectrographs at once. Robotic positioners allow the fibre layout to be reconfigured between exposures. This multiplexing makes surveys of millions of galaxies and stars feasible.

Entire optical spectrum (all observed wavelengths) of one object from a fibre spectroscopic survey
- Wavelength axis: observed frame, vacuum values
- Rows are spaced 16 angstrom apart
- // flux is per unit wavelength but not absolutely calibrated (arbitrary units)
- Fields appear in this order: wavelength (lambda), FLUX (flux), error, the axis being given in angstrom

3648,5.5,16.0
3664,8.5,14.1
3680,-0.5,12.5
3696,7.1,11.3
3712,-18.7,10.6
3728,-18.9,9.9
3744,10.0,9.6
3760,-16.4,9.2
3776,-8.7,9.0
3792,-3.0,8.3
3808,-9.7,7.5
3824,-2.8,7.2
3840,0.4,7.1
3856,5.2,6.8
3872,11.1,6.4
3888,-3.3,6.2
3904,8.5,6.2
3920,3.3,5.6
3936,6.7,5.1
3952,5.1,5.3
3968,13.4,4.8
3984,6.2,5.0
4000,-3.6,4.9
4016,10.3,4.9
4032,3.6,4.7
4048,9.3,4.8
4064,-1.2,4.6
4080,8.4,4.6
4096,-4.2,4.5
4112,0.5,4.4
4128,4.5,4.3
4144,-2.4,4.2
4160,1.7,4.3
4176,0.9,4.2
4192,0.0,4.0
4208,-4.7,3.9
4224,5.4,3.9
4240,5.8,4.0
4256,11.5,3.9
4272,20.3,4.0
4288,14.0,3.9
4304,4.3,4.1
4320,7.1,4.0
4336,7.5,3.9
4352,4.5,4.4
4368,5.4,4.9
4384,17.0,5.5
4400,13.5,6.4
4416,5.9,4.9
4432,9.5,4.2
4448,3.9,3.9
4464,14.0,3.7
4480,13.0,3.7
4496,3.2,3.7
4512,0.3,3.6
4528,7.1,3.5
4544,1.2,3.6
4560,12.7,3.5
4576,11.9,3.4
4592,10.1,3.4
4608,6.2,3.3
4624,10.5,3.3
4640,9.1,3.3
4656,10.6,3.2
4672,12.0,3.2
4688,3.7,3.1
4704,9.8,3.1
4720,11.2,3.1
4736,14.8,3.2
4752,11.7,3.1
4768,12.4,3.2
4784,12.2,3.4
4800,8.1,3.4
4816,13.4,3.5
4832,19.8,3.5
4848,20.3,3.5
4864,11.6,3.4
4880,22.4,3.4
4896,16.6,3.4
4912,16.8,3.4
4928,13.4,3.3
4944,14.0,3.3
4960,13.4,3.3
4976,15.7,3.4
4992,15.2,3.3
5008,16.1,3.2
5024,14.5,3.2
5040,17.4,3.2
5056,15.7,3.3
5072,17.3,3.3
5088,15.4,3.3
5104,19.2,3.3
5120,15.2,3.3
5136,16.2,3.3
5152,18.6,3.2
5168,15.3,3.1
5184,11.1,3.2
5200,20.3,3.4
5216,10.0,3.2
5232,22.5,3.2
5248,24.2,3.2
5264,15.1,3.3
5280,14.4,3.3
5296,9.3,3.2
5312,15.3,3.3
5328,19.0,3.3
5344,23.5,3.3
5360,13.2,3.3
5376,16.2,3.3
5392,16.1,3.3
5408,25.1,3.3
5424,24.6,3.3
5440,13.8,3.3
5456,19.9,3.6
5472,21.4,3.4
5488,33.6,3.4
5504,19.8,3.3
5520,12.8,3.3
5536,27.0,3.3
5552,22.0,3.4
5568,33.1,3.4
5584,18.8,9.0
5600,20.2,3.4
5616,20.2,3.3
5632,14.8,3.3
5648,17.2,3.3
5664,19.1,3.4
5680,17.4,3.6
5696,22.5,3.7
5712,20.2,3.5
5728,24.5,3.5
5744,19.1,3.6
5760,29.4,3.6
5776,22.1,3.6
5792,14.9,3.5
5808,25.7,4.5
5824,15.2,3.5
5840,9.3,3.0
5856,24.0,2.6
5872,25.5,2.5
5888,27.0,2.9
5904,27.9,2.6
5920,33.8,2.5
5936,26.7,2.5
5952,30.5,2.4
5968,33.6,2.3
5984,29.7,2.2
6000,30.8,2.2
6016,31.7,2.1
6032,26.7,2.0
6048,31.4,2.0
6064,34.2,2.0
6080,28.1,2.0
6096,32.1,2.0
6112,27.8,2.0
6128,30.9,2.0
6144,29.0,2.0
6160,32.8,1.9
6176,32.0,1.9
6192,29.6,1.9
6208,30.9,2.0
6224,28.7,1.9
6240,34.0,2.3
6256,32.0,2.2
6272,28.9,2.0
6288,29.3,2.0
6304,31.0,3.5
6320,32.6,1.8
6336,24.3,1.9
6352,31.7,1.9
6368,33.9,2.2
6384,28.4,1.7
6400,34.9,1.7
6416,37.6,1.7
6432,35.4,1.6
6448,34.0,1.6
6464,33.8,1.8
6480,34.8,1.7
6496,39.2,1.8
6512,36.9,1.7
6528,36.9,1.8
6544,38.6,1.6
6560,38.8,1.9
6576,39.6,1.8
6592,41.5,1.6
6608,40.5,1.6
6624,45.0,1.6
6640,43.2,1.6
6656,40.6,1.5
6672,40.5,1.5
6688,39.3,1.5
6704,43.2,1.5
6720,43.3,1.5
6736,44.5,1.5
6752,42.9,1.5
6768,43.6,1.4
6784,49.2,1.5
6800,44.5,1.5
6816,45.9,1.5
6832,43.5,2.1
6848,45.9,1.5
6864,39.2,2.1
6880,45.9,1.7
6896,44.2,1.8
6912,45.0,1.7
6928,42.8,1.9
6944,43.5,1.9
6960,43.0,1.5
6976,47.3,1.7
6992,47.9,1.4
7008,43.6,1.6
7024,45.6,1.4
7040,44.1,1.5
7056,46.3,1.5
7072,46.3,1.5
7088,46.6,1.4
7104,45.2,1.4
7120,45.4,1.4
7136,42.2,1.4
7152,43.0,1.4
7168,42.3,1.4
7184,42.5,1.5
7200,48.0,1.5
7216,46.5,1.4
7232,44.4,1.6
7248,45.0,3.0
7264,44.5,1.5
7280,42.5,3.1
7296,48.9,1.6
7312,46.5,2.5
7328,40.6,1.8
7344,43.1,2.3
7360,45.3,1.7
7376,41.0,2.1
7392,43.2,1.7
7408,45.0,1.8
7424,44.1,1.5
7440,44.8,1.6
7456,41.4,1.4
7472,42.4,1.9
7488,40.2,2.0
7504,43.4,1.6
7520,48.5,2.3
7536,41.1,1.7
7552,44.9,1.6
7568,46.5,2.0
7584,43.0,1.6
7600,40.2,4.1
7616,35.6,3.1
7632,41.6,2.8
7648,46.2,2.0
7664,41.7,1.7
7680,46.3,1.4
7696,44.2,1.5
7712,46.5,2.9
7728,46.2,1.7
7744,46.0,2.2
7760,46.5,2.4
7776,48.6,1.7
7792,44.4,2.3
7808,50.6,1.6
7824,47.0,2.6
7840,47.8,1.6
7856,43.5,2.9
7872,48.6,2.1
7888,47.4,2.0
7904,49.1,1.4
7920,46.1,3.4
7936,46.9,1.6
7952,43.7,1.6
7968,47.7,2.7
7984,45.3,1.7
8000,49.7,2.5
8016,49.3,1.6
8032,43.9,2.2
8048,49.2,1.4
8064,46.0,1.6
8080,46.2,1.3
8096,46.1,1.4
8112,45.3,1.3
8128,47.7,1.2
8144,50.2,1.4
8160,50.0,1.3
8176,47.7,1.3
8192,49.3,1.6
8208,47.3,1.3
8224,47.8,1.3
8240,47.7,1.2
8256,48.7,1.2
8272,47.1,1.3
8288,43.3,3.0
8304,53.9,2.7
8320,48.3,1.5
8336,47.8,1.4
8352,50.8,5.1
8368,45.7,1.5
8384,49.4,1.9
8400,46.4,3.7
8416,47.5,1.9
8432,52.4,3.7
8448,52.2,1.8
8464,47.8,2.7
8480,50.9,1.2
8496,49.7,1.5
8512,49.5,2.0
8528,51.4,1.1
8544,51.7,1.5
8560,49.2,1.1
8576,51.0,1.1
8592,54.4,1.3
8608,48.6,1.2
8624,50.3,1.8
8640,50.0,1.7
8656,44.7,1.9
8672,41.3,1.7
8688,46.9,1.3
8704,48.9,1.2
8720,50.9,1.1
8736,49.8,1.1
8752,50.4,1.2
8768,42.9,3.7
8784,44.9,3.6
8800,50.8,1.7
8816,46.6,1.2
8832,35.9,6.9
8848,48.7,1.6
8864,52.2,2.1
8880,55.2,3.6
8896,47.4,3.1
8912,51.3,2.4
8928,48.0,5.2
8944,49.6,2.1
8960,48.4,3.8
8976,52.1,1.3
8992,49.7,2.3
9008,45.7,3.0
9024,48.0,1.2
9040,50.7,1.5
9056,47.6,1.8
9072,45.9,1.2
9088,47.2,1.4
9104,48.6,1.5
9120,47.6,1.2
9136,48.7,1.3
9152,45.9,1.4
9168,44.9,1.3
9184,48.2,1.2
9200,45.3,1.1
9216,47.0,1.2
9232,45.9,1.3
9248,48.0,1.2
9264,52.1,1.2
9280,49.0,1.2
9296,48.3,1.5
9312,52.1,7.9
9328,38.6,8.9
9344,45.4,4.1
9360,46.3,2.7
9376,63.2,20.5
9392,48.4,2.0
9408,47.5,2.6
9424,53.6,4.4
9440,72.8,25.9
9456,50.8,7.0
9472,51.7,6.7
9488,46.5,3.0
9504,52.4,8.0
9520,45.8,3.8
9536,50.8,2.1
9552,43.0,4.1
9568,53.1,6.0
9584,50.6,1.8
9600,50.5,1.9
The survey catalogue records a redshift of 0.471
